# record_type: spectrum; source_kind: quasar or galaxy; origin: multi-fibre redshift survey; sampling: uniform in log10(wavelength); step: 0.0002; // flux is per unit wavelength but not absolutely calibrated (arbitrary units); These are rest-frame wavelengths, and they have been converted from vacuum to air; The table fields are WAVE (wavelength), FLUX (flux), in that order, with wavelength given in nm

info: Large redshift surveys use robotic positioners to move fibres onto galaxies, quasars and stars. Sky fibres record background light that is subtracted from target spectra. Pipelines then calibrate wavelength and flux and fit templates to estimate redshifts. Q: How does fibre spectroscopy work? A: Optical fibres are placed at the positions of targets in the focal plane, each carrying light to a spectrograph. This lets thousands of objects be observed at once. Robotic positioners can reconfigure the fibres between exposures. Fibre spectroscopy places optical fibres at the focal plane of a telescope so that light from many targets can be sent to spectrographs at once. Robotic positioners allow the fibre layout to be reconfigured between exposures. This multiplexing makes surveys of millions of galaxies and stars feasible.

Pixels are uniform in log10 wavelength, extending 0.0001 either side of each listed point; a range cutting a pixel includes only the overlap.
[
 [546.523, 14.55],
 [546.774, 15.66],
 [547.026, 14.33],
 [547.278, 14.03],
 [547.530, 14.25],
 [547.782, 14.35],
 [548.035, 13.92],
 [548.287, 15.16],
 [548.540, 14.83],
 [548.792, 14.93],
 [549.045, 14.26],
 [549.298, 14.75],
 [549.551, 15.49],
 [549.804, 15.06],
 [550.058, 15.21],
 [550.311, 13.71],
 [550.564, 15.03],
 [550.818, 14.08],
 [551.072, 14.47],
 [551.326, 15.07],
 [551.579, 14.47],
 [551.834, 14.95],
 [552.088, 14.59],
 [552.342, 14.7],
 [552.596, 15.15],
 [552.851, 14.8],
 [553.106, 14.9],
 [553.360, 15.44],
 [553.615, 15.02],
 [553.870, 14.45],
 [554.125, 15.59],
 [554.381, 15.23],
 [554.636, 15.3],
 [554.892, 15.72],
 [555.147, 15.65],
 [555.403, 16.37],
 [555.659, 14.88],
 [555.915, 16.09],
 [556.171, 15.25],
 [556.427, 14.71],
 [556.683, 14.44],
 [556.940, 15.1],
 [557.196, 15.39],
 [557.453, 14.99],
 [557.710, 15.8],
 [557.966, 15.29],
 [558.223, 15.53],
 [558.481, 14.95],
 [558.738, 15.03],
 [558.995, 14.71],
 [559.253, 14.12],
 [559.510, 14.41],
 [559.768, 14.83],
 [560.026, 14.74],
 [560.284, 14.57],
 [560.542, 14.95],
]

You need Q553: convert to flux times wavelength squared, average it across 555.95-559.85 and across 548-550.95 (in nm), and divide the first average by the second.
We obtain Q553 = 1.05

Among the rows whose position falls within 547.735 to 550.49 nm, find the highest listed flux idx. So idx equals 15.49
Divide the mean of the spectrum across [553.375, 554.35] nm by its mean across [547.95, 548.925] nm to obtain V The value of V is 1.0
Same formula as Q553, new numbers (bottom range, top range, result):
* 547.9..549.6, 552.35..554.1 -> 1.03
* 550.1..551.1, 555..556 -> 1.11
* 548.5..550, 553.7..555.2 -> 1.05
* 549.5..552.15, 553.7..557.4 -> 1.06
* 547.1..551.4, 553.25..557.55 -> 1.07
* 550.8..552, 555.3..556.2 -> 1.09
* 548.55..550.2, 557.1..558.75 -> 1.06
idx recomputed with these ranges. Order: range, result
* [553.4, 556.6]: 16.37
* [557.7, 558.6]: 15.8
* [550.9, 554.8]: 15.59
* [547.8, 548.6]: 15.16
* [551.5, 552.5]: 14.95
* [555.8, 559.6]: 16.09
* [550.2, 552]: 15.07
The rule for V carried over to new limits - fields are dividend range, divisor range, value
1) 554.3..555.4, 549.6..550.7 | 1.05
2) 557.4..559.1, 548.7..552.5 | 1.03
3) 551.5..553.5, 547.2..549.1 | 1.03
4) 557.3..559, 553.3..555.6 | 0.99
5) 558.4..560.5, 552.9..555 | 0.97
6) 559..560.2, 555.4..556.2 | 0.93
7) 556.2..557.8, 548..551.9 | 1.02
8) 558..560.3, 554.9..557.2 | 0.96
